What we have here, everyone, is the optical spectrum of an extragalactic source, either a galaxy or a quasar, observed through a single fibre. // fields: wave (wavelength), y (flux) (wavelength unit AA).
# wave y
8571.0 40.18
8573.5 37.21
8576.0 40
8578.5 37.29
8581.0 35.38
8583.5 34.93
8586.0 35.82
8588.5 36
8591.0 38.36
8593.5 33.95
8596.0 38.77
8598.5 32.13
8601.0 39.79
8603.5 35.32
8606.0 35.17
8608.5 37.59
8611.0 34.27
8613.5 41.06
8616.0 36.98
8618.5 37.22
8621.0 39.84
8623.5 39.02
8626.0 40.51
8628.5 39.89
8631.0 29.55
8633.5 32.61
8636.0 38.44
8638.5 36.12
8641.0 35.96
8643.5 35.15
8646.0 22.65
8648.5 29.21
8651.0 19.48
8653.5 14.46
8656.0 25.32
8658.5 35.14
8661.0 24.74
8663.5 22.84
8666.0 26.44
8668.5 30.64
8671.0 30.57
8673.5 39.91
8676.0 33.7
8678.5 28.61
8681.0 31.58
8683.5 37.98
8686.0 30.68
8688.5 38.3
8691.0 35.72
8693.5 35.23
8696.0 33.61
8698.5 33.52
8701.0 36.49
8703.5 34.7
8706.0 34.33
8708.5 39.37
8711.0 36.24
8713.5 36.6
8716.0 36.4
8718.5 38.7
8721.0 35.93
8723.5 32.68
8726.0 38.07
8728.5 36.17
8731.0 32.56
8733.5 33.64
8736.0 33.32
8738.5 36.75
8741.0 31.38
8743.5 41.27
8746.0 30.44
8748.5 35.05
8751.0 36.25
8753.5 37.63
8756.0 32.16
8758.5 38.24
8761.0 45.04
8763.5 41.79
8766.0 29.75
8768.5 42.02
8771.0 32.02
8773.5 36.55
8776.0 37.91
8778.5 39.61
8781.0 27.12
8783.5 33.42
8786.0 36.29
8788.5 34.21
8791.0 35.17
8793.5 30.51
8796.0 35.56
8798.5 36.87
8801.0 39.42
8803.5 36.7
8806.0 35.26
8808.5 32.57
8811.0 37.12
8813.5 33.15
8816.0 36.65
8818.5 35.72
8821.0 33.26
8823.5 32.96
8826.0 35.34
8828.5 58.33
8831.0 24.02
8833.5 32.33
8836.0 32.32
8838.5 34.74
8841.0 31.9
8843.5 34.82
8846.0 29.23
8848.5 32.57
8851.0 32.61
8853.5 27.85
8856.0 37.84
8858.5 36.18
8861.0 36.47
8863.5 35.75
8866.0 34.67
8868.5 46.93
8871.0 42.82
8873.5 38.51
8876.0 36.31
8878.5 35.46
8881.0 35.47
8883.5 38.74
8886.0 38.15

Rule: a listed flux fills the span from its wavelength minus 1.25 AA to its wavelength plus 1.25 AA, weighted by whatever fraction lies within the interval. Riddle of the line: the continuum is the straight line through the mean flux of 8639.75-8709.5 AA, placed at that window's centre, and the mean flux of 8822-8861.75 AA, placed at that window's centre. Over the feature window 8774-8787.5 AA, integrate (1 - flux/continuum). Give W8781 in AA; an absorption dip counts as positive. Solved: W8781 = -0.7 AA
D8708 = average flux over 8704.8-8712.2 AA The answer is 36.7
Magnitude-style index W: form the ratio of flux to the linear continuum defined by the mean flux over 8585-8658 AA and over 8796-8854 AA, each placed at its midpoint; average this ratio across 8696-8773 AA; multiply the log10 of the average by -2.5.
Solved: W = -0.04 mag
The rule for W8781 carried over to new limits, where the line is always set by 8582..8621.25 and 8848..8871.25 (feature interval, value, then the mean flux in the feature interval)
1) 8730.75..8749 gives 1.0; 34.4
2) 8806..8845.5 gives 1.5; 34.9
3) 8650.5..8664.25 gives 4.7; 23.9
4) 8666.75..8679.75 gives 1.4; 32.4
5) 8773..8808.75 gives 1.1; 35.2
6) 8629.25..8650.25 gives 2.4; 32.3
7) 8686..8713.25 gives 0.7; 35.5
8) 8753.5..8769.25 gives -0.7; 38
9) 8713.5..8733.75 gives 0.4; 35.7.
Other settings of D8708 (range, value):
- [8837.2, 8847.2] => 32.7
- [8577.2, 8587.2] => 35.9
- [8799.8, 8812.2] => 36.2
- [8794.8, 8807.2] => 36.8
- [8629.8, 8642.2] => 34.6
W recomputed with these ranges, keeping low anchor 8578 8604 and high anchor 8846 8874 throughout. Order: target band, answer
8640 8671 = 0.321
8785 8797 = 0.058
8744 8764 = -0.026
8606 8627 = -0.057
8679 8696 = 0.050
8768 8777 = -0.016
